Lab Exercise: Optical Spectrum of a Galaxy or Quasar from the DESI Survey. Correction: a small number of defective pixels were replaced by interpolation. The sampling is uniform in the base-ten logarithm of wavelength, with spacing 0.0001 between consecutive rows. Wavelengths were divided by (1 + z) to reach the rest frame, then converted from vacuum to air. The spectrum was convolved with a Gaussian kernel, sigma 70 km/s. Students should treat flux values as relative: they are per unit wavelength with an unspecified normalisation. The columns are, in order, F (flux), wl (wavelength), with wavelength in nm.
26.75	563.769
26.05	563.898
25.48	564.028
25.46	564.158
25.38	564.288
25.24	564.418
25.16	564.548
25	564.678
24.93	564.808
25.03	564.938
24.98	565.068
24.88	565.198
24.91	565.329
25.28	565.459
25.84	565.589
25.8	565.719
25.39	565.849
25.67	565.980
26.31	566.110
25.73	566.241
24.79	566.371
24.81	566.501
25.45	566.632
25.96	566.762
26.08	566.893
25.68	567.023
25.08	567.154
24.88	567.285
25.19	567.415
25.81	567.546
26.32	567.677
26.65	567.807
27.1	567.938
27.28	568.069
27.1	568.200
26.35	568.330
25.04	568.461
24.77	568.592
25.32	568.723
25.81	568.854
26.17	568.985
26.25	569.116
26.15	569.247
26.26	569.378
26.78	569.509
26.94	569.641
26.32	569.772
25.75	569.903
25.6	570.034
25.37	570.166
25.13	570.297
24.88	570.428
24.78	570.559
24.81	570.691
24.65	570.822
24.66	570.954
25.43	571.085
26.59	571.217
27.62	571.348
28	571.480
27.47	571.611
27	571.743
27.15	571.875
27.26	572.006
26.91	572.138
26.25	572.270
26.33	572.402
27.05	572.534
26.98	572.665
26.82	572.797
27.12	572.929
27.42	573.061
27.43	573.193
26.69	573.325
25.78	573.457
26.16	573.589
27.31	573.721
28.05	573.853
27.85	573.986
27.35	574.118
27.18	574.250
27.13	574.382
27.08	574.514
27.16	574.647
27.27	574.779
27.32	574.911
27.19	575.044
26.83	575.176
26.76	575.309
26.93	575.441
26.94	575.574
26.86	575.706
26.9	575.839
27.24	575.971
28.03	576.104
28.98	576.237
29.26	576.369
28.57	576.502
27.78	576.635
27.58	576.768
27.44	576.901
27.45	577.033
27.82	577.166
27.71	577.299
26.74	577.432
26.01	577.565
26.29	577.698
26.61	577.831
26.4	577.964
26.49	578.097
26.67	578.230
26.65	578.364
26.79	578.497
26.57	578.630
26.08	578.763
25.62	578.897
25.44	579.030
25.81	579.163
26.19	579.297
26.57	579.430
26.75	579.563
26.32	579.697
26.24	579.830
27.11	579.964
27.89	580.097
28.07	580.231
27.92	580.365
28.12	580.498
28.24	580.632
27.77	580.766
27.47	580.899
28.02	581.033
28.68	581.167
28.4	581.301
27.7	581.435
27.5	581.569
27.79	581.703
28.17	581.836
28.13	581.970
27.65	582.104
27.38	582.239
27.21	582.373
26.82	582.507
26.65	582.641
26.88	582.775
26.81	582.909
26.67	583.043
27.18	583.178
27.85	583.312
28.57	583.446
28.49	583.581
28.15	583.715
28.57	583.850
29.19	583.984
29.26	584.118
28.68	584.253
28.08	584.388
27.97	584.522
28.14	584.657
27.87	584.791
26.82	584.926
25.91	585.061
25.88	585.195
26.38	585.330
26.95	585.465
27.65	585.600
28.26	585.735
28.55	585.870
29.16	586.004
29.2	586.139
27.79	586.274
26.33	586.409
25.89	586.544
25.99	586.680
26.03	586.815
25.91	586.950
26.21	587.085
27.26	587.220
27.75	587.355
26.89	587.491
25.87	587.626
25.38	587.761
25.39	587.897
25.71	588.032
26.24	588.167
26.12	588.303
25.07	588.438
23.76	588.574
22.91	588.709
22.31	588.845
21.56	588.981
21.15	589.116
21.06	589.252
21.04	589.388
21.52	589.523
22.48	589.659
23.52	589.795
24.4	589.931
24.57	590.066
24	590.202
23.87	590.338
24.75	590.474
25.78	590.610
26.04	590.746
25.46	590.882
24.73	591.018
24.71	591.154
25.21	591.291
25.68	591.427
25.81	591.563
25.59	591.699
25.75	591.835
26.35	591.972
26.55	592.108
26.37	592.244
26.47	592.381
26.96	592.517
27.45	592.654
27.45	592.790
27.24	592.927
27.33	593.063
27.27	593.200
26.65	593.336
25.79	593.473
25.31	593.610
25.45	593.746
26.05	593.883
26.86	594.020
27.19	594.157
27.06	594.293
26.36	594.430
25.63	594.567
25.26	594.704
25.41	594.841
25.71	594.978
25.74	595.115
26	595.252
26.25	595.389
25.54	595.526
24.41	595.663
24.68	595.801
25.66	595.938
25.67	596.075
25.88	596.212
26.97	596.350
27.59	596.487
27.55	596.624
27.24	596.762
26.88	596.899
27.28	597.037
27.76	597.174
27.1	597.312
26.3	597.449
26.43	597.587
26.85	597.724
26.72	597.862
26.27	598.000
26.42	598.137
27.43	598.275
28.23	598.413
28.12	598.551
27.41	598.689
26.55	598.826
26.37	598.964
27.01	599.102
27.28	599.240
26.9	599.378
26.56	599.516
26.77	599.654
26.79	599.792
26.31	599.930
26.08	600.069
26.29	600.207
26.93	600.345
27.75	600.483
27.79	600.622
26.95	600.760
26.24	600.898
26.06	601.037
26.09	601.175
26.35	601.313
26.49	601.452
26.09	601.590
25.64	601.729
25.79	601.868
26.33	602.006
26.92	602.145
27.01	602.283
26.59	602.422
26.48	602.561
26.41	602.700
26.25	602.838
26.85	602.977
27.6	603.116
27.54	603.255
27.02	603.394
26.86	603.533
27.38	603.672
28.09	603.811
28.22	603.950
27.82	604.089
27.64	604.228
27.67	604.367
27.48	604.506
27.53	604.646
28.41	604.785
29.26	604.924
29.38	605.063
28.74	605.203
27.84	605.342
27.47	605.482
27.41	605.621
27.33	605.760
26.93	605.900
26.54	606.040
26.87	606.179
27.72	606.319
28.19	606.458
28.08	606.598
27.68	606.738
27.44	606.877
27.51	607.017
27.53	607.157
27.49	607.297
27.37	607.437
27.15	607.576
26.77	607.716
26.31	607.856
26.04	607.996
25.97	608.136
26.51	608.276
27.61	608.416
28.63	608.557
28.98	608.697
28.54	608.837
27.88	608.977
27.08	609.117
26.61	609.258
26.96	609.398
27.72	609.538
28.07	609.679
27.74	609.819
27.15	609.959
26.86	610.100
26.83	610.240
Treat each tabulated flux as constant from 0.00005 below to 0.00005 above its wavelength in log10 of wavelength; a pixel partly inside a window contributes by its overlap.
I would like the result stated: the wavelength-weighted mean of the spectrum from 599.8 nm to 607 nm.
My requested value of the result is 27.2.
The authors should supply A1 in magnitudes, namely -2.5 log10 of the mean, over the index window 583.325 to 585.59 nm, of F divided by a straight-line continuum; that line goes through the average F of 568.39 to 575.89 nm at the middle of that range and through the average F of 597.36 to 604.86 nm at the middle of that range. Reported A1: -0.045 mag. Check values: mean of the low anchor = 26.5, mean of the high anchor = 26.9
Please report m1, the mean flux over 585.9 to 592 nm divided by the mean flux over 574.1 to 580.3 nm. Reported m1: 0.9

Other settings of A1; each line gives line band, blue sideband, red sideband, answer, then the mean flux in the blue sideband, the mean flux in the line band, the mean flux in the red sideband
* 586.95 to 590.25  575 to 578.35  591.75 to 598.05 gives 0.102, 27.2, 24.3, 26.4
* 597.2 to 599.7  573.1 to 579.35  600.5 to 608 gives 0.009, 27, 26.9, 27.2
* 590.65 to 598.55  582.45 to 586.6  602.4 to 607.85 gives 0.050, 27.6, 26.3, 27.5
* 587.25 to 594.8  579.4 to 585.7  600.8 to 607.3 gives 0.090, 27.6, 25.3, 27.2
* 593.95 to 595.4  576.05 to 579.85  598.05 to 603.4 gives 0.028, 26.9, 26.1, 26.8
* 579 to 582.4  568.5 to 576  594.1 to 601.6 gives -0.035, 26.5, 27.4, 26.6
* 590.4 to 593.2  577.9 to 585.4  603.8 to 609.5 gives 0.054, 27.3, 26.1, 27.6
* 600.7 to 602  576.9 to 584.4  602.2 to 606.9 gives 0.053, 27.3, 26.2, 27.5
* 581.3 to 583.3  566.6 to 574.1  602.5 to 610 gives -0.028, 26.3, 27.4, 27.5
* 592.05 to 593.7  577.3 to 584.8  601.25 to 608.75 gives 0.024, 27.3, 26.7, 27.3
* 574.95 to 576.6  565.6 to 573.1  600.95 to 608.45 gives -0.051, 26.1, 27.5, 27.2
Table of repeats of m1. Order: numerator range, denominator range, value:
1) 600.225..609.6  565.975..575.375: 1.03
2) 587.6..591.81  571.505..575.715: 0.90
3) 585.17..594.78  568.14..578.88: 0.96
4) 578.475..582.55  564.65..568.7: 1.06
